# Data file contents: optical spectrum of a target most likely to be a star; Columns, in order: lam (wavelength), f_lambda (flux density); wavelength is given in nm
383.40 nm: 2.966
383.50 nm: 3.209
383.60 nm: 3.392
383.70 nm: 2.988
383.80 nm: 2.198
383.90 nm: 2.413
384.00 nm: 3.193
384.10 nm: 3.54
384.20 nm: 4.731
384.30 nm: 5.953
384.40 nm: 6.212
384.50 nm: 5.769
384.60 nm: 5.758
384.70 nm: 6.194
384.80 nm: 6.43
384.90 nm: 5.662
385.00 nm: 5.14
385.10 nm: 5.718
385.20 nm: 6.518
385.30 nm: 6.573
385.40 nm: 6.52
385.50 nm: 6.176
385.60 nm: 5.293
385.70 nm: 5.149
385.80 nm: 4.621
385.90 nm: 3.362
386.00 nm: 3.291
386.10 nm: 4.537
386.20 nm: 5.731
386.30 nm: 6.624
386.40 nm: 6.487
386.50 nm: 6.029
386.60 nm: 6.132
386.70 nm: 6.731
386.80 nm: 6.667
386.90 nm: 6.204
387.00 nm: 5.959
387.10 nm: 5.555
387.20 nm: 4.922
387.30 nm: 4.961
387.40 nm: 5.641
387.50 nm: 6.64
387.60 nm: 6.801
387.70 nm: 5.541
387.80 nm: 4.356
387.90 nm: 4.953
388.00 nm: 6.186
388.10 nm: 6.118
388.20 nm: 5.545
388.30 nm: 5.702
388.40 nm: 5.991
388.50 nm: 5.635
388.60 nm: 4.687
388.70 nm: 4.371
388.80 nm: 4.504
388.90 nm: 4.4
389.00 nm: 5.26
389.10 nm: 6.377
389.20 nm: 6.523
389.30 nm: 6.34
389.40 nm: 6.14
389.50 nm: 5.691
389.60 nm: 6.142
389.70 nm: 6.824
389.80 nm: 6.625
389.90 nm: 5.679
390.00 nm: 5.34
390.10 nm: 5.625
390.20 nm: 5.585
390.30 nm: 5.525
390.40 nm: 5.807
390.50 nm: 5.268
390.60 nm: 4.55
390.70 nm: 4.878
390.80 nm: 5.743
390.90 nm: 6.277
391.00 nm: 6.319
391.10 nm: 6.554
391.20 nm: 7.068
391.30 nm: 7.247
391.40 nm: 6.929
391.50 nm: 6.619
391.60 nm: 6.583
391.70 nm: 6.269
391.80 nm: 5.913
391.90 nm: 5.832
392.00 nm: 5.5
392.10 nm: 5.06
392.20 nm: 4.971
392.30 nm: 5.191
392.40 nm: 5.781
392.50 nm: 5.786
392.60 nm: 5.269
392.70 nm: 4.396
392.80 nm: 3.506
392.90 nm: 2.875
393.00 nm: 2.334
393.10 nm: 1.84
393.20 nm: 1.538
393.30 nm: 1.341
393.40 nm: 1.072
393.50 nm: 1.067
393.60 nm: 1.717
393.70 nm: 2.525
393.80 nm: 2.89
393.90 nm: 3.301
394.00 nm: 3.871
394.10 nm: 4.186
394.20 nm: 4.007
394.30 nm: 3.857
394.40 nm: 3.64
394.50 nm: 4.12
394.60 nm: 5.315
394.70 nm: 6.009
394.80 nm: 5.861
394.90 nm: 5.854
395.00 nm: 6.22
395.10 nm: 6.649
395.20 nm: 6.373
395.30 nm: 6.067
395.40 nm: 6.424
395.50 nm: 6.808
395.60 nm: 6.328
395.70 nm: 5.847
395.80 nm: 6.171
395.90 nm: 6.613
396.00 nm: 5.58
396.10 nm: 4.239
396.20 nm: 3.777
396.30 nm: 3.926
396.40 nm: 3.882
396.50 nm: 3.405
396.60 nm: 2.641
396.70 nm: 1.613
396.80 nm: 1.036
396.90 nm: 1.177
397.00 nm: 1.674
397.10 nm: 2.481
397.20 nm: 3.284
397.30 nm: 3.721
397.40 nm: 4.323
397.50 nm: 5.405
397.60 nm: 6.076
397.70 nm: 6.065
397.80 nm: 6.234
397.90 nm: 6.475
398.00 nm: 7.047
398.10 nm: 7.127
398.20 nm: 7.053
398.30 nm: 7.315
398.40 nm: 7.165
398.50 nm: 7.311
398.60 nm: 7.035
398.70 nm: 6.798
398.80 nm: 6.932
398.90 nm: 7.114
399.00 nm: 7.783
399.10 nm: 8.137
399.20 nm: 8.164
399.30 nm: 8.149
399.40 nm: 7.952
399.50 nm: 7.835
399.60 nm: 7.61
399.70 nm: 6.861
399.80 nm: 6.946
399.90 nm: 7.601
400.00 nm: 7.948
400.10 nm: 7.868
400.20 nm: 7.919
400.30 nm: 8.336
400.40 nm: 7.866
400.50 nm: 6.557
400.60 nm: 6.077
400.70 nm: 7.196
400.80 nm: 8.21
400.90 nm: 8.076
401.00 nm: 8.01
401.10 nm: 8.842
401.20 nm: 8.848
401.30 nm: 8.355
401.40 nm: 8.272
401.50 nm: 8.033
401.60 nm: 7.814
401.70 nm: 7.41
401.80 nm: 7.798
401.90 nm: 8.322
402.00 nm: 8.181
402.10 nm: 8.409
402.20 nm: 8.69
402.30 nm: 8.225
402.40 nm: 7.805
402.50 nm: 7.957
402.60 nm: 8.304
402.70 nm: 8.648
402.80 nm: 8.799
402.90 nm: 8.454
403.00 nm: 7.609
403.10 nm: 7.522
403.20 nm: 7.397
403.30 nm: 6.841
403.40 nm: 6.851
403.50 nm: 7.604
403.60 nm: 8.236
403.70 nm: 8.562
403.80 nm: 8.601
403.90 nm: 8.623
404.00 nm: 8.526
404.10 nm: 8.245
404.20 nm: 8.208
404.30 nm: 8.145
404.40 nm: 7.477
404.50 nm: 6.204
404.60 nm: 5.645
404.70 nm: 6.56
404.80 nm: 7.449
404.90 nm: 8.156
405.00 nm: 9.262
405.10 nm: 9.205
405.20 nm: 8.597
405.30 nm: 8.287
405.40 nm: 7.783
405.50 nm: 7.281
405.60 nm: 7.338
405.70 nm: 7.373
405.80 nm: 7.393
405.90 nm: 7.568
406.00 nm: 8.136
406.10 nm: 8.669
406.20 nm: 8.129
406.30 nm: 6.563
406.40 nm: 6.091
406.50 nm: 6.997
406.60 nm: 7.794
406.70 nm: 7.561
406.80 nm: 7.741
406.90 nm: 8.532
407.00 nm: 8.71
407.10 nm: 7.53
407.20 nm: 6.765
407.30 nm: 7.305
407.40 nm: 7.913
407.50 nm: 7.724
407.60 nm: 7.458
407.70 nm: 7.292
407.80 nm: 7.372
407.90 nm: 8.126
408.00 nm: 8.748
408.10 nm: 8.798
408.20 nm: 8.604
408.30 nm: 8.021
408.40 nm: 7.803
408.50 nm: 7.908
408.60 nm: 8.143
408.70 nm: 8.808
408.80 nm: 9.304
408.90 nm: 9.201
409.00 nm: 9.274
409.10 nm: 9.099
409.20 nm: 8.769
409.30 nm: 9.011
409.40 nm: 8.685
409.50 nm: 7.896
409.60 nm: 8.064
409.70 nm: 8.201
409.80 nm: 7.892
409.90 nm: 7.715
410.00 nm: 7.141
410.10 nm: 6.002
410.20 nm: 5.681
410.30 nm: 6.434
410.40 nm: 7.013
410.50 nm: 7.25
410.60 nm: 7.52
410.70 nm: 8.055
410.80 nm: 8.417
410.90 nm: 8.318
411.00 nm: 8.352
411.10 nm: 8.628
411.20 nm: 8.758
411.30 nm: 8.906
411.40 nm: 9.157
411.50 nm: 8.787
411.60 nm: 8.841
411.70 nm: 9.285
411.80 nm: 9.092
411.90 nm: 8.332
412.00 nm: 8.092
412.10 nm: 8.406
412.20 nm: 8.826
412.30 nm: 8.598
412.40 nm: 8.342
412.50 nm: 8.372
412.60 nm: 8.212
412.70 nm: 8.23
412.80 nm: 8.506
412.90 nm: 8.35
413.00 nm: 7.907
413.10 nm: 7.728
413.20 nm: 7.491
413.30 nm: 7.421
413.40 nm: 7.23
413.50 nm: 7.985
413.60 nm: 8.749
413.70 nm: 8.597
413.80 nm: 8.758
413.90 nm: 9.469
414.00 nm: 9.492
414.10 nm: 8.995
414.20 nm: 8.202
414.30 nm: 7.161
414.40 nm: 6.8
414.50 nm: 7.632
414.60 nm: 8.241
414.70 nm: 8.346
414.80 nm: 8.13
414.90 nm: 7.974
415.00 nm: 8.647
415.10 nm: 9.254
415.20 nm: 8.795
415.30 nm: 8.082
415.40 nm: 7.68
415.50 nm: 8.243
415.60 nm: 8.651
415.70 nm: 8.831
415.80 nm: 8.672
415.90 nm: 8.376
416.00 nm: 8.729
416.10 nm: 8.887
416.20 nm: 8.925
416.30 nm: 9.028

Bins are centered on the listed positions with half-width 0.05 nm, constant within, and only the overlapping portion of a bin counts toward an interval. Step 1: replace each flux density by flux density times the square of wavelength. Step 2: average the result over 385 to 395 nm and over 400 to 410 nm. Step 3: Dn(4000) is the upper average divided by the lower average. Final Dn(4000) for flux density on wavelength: 1.66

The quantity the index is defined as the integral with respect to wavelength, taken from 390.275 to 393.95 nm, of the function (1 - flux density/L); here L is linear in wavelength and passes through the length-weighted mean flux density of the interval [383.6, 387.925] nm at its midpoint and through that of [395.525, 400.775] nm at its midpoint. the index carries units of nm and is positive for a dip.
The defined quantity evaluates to 0.66 nm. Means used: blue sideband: 5.33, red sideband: 5.97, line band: 4.62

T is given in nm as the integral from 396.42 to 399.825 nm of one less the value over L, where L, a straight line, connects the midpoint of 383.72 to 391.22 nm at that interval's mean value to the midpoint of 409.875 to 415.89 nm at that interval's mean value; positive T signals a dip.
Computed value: 0.48 nm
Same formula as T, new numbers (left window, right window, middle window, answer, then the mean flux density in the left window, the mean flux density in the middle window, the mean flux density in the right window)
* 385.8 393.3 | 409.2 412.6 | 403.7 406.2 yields -0.17 nm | 5.45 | 7.88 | 8.13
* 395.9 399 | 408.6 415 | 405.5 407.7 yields -0.16 nm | 5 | 7.57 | 8.23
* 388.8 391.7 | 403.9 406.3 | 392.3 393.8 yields 0.78 nm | 5.98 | 3.01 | 7.8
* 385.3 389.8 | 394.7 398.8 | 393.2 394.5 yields 0.62 nm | 5.64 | 2.79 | 5.26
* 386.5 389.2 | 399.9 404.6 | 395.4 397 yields 0.63 nm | 5.63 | 4.19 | 7.93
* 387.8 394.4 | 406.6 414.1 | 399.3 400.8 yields -0.25 nm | 4.96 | 7.52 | 8.17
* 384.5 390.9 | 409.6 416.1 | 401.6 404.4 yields -0.33 nm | 5.66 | 8.06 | 8.19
